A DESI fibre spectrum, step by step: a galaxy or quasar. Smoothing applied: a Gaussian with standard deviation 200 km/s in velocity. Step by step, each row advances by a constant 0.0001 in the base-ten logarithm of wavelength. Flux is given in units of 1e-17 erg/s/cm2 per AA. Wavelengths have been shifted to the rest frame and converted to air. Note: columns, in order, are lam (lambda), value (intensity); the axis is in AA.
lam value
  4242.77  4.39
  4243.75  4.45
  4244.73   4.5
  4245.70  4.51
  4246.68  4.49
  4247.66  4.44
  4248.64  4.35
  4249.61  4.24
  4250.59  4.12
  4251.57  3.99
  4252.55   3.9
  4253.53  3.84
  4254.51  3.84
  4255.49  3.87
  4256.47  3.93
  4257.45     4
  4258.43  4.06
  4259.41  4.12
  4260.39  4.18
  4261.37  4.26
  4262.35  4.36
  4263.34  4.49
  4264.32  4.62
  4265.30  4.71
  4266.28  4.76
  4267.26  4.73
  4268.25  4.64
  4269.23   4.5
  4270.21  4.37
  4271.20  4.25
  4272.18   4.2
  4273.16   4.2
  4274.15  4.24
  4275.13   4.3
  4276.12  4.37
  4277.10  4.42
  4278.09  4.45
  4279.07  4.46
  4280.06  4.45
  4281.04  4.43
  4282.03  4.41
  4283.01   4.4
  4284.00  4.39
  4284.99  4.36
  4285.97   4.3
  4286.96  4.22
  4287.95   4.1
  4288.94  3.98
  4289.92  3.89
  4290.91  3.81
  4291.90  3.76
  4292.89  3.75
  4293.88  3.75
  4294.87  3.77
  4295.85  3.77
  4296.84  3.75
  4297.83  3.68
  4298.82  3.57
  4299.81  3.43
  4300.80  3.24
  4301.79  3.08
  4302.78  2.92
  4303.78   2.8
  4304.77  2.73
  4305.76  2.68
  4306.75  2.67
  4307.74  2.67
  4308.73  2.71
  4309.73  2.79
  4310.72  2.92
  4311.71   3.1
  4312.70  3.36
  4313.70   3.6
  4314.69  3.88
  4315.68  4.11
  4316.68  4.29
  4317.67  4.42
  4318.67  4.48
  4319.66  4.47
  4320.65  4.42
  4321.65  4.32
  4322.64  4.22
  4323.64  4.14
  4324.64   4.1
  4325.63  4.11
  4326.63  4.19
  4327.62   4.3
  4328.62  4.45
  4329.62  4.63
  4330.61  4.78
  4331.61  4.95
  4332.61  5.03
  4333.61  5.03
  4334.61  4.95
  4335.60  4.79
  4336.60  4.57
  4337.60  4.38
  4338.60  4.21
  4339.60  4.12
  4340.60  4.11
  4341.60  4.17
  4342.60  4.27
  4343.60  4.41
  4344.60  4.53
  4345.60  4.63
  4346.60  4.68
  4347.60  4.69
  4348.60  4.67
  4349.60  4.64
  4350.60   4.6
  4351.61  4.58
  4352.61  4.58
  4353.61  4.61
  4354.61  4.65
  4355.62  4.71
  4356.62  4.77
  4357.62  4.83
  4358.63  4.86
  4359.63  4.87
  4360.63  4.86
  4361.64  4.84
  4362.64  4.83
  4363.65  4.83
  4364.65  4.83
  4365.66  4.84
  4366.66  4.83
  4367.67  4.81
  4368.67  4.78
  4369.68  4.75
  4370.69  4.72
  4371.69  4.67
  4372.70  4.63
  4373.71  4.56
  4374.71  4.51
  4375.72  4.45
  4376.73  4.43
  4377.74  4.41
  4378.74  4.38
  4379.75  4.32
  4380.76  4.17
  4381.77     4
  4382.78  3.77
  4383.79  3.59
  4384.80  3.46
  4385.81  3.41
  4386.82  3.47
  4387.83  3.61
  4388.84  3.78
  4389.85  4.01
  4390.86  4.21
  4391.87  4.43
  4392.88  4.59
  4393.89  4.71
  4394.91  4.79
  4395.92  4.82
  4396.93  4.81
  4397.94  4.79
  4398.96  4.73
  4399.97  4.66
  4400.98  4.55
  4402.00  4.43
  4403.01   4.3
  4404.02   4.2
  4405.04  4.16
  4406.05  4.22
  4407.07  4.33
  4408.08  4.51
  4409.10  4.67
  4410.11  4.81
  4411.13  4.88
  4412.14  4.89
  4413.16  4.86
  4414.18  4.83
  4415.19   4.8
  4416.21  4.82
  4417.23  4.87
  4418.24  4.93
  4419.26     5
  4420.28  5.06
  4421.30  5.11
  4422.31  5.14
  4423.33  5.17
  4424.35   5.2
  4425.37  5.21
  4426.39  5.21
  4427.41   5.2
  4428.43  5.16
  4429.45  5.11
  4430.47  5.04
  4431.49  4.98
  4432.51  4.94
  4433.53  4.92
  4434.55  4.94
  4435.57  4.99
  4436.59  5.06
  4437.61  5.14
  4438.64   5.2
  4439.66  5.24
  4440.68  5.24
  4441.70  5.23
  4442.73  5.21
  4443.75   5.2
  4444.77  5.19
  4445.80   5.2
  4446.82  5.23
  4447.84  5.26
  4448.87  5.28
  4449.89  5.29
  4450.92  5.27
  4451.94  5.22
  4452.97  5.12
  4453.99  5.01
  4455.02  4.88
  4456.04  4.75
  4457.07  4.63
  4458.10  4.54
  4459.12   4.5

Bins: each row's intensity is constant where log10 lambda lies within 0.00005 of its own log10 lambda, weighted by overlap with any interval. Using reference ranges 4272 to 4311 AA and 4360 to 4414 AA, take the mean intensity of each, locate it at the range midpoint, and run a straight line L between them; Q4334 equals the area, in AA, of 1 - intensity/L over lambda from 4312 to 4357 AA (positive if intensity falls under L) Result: -4.0 AA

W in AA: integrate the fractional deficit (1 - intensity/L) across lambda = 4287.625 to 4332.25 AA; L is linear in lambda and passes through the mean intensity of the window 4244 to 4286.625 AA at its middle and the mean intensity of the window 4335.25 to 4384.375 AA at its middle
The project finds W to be 6.8 AA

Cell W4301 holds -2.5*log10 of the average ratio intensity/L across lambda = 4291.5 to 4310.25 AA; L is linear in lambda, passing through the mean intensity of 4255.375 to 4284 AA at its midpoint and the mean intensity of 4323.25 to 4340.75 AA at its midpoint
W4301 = 0.341 mag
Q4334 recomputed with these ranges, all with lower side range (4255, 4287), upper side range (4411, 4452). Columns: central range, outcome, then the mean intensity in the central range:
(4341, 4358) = 0.5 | 4.59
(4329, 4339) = -0.2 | 4.73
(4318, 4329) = 0.7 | 4.29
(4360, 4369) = -0.1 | 4.83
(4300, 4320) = 5.3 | 3.34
